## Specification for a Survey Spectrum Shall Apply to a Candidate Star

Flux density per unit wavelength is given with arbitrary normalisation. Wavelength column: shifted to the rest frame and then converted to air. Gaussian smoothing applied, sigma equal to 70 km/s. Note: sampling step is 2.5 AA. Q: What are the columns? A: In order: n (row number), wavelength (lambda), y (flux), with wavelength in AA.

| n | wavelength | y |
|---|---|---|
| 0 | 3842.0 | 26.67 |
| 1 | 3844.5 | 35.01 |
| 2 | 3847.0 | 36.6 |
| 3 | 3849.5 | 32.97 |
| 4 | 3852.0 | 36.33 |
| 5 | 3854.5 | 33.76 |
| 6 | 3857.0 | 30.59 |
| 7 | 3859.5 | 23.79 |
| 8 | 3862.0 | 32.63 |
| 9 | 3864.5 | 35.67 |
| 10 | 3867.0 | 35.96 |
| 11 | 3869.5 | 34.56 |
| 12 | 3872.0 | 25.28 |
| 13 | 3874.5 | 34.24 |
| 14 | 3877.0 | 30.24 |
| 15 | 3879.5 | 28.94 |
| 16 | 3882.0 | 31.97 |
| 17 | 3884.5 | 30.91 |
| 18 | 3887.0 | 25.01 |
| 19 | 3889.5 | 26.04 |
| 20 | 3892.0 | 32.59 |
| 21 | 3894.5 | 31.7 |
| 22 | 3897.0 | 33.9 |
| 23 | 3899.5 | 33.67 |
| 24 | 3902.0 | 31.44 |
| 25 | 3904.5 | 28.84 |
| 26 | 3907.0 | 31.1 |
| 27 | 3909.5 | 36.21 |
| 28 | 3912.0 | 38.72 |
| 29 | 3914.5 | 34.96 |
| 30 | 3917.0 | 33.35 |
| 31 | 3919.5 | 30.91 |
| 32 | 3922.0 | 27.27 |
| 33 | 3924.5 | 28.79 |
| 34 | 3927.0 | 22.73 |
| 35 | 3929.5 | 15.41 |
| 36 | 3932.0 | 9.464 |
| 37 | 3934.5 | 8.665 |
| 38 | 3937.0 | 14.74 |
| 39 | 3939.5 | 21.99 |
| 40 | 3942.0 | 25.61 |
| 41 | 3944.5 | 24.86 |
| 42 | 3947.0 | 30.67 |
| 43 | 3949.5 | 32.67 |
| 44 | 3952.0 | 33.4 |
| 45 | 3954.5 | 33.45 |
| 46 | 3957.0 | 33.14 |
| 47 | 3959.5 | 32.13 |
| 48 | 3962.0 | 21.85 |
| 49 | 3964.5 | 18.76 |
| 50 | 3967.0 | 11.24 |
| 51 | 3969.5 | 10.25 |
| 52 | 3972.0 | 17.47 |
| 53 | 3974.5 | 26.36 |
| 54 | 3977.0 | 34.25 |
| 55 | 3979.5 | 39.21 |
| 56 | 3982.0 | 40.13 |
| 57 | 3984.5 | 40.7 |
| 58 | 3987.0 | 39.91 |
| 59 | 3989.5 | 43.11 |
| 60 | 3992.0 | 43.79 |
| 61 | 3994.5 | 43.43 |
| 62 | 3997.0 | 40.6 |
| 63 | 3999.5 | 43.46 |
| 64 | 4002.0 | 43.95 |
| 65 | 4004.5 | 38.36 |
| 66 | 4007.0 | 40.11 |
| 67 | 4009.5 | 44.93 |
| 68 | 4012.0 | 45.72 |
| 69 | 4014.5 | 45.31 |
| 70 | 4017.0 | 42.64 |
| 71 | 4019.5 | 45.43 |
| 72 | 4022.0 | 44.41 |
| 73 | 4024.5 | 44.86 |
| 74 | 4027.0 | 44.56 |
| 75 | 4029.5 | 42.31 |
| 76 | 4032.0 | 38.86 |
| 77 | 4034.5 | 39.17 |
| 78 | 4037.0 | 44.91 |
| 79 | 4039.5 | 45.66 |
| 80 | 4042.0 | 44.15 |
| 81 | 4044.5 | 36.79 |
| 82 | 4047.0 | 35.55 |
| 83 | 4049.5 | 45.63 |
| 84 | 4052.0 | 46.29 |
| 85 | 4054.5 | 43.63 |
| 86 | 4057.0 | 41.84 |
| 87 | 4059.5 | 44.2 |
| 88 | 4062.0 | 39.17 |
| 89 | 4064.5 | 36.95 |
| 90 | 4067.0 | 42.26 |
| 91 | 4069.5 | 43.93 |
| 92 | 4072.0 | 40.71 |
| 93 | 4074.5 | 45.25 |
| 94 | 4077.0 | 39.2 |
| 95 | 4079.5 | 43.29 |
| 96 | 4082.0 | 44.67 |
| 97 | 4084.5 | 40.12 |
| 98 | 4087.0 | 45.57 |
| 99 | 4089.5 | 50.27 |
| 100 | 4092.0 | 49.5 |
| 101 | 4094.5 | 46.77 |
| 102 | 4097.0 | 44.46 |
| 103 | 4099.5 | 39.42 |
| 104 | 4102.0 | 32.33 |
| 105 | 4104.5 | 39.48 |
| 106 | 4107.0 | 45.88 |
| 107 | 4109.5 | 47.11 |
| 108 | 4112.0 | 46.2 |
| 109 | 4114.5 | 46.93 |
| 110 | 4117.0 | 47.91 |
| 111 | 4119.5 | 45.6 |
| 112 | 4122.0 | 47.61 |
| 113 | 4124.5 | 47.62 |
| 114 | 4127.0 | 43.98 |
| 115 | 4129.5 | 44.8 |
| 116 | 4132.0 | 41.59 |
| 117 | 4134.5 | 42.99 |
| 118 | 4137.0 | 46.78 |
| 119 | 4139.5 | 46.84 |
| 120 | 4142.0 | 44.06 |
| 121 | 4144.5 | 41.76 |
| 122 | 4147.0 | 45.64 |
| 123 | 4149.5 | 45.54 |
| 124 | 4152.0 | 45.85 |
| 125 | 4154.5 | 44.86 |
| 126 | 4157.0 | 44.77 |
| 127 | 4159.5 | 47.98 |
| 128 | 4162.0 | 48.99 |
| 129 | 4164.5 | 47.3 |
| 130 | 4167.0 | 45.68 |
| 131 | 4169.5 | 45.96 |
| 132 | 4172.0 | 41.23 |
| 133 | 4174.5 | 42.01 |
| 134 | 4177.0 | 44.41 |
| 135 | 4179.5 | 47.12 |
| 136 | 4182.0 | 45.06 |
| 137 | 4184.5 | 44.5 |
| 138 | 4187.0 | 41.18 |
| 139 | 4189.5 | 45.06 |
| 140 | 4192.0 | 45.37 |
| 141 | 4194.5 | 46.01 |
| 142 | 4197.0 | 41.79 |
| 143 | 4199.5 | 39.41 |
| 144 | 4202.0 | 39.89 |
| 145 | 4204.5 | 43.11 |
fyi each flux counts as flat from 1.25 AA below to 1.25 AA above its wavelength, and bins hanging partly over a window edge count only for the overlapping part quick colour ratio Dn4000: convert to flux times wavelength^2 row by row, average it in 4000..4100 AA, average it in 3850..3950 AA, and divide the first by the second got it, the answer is 1.61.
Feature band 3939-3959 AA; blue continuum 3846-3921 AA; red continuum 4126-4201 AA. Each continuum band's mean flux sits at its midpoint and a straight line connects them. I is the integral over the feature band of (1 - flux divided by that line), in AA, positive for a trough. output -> 3.0 AA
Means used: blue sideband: 32.1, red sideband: 44.6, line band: 29.9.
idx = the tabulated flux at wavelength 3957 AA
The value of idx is 33.14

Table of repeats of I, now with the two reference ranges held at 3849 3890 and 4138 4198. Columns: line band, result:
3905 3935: 5.8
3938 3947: 2.5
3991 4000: -1.4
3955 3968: 4.1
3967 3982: 4.4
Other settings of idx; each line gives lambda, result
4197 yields 41.79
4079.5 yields 43.29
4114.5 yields 46.93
